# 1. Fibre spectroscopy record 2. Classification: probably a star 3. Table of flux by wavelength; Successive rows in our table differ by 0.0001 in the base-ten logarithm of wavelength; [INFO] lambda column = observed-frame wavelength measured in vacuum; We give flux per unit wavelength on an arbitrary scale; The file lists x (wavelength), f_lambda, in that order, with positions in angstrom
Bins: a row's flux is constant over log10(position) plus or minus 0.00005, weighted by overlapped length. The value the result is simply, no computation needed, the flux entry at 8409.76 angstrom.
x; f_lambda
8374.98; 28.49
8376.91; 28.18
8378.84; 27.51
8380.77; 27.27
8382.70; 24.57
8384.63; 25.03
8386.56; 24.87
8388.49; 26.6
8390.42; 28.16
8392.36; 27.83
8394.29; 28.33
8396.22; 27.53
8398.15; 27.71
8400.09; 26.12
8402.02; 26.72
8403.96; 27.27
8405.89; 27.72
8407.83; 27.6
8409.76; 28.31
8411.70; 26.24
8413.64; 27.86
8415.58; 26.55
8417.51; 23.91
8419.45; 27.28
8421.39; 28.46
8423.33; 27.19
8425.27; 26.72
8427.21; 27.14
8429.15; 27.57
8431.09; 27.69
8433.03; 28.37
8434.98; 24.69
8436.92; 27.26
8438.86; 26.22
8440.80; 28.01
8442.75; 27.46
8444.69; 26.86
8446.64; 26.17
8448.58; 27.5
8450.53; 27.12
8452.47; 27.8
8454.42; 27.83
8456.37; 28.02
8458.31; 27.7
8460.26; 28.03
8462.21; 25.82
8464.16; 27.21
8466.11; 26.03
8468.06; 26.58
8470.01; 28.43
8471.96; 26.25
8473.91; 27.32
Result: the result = 28.31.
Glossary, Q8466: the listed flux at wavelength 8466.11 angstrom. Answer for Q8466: 26.03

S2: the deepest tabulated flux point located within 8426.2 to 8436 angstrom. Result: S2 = 24.69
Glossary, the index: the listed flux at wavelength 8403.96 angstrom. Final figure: 27.27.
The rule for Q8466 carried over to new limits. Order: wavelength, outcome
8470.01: 28.43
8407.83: 27.6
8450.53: 27.12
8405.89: 27.72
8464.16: 27.21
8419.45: 27.28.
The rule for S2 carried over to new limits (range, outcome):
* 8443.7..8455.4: 26.17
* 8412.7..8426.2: 23.91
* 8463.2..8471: 26.03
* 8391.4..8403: 26.12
